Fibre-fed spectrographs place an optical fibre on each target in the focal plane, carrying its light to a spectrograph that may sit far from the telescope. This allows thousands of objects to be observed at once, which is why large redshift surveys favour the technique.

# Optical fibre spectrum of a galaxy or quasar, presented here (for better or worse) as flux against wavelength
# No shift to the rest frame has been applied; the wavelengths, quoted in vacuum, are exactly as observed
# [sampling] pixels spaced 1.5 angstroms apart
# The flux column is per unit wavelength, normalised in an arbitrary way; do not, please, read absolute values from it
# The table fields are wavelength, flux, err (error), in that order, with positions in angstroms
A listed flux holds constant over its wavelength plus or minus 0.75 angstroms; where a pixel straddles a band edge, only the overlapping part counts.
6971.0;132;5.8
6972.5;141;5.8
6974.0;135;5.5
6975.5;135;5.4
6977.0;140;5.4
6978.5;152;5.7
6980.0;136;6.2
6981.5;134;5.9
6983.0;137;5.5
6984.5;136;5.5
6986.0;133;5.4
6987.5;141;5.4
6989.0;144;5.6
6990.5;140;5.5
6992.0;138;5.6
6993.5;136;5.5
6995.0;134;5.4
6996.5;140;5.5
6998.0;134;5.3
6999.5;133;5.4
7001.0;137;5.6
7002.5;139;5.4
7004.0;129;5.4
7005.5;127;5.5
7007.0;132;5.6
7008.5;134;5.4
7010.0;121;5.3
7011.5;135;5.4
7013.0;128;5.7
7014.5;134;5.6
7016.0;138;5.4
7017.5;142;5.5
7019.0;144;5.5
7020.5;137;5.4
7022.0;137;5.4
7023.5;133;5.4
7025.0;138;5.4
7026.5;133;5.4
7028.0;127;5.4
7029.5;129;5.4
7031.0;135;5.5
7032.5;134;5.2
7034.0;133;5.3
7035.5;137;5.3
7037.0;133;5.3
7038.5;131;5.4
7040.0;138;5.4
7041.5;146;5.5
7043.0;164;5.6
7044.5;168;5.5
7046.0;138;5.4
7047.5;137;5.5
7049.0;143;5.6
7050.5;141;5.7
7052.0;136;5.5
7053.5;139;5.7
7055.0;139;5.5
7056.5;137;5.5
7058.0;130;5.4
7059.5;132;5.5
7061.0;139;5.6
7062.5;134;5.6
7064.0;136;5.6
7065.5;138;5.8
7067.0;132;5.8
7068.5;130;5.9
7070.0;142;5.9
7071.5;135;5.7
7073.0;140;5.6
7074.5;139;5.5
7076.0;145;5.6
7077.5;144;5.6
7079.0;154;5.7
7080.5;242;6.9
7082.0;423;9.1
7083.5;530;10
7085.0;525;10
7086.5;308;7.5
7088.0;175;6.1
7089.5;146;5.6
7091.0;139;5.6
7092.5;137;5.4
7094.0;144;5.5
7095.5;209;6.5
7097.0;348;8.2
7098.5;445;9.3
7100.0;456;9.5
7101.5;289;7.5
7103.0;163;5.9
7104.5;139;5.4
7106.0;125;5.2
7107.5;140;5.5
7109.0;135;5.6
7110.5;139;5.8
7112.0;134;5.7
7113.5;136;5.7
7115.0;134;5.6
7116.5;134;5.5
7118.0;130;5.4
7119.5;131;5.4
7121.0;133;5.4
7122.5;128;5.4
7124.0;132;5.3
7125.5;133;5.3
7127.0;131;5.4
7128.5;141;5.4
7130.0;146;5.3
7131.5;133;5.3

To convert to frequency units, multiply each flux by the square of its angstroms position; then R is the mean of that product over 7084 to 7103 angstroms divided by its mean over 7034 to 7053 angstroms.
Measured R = 2.0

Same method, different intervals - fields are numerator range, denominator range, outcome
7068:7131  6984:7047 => 1.47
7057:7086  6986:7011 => 1.51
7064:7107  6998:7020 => 1.71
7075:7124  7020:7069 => 1.57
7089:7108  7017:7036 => 1.69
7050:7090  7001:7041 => 1.44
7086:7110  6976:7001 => 1.62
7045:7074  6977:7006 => 1.02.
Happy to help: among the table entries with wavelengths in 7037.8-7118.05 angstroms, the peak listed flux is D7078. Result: 530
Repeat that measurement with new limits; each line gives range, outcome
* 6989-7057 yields 168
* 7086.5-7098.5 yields 445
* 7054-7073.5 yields 142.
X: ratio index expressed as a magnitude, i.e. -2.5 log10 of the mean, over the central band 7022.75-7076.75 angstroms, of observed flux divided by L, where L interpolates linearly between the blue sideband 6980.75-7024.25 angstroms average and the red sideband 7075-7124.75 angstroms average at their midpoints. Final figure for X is 0.24 mag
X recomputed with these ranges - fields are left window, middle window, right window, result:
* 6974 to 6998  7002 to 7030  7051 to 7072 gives 0.03 mag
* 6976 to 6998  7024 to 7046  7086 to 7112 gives 0.22 mag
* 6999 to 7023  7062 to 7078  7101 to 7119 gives 0.04 mag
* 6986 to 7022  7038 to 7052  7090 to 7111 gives 0.17 mag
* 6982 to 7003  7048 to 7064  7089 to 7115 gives 0.26 mag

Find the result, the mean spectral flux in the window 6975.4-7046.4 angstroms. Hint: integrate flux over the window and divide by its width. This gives 137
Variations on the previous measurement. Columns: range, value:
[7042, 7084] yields 166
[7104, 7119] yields 134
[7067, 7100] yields 236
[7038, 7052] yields 145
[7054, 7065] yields 135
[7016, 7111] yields 177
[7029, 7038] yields 134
